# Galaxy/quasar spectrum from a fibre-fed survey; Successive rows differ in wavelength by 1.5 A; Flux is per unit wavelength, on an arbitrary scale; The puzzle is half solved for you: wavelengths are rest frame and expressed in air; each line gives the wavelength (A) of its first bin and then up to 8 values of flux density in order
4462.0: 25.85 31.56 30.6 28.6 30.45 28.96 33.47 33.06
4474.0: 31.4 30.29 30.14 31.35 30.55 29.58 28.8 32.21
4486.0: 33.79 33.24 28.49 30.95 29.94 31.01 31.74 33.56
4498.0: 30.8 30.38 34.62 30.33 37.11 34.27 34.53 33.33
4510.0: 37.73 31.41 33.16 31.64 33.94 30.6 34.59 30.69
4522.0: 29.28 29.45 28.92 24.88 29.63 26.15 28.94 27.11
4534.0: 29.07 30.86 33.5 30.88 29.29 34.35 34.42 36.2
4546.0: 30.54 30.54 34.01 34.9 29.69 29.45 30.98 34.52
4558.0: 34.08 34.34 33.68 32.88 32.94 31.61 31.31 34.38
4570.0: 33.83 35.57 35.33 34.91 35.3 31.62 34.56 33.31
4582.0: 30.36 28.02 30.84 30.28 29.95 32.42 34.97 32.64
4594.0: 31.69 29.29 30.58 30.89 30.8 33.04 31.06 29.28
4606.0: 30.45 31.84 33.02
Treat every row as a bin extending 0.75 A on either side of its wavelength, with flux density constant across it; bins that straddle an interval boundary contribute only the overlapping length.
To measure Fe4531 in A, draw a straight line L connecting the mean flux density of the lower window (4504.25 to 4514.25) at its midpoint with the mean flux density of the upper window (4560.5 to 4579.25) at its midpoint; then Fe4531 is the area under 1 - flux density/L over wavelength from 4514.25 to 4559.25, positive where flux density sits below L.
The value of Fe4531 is 3.7 A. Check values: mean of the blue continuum 34.1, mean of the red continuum 33.7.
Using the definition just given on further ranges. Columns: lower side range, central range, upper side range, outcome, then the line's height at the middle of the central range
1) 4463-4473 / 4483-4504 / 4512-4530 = -0.8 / 30.6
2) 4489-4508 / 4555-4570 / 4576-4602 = -0.7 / 31.8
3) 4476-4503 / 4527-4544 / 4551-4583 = 1.0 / 32.3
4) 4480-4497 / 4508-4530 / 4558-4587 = 0.5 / 31.8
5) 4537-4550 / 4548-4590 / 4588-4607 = -0.8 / 32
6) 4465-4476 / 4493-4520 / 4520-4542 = -2.7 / 30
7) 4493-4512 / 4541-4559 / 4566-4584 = 0.2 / 33.2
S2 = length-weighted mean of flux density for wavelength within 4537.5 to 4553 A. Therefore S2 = 32.4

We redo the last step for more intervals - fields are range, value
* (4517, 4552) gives 30.8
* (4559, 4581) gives 33.7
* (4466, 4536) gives 31.2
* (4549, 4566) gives 32.7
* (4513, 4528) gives 30.5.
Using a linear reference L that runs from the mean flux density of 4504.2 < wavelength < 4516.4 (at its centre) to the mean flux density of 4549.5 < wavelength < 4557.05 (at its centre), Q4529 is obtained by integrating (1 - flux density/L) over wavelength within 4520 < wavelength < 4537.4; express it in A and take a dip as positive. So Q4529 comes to 2.2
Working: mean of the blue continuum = 33.9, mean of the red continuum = 31.9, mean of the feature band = 28.9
